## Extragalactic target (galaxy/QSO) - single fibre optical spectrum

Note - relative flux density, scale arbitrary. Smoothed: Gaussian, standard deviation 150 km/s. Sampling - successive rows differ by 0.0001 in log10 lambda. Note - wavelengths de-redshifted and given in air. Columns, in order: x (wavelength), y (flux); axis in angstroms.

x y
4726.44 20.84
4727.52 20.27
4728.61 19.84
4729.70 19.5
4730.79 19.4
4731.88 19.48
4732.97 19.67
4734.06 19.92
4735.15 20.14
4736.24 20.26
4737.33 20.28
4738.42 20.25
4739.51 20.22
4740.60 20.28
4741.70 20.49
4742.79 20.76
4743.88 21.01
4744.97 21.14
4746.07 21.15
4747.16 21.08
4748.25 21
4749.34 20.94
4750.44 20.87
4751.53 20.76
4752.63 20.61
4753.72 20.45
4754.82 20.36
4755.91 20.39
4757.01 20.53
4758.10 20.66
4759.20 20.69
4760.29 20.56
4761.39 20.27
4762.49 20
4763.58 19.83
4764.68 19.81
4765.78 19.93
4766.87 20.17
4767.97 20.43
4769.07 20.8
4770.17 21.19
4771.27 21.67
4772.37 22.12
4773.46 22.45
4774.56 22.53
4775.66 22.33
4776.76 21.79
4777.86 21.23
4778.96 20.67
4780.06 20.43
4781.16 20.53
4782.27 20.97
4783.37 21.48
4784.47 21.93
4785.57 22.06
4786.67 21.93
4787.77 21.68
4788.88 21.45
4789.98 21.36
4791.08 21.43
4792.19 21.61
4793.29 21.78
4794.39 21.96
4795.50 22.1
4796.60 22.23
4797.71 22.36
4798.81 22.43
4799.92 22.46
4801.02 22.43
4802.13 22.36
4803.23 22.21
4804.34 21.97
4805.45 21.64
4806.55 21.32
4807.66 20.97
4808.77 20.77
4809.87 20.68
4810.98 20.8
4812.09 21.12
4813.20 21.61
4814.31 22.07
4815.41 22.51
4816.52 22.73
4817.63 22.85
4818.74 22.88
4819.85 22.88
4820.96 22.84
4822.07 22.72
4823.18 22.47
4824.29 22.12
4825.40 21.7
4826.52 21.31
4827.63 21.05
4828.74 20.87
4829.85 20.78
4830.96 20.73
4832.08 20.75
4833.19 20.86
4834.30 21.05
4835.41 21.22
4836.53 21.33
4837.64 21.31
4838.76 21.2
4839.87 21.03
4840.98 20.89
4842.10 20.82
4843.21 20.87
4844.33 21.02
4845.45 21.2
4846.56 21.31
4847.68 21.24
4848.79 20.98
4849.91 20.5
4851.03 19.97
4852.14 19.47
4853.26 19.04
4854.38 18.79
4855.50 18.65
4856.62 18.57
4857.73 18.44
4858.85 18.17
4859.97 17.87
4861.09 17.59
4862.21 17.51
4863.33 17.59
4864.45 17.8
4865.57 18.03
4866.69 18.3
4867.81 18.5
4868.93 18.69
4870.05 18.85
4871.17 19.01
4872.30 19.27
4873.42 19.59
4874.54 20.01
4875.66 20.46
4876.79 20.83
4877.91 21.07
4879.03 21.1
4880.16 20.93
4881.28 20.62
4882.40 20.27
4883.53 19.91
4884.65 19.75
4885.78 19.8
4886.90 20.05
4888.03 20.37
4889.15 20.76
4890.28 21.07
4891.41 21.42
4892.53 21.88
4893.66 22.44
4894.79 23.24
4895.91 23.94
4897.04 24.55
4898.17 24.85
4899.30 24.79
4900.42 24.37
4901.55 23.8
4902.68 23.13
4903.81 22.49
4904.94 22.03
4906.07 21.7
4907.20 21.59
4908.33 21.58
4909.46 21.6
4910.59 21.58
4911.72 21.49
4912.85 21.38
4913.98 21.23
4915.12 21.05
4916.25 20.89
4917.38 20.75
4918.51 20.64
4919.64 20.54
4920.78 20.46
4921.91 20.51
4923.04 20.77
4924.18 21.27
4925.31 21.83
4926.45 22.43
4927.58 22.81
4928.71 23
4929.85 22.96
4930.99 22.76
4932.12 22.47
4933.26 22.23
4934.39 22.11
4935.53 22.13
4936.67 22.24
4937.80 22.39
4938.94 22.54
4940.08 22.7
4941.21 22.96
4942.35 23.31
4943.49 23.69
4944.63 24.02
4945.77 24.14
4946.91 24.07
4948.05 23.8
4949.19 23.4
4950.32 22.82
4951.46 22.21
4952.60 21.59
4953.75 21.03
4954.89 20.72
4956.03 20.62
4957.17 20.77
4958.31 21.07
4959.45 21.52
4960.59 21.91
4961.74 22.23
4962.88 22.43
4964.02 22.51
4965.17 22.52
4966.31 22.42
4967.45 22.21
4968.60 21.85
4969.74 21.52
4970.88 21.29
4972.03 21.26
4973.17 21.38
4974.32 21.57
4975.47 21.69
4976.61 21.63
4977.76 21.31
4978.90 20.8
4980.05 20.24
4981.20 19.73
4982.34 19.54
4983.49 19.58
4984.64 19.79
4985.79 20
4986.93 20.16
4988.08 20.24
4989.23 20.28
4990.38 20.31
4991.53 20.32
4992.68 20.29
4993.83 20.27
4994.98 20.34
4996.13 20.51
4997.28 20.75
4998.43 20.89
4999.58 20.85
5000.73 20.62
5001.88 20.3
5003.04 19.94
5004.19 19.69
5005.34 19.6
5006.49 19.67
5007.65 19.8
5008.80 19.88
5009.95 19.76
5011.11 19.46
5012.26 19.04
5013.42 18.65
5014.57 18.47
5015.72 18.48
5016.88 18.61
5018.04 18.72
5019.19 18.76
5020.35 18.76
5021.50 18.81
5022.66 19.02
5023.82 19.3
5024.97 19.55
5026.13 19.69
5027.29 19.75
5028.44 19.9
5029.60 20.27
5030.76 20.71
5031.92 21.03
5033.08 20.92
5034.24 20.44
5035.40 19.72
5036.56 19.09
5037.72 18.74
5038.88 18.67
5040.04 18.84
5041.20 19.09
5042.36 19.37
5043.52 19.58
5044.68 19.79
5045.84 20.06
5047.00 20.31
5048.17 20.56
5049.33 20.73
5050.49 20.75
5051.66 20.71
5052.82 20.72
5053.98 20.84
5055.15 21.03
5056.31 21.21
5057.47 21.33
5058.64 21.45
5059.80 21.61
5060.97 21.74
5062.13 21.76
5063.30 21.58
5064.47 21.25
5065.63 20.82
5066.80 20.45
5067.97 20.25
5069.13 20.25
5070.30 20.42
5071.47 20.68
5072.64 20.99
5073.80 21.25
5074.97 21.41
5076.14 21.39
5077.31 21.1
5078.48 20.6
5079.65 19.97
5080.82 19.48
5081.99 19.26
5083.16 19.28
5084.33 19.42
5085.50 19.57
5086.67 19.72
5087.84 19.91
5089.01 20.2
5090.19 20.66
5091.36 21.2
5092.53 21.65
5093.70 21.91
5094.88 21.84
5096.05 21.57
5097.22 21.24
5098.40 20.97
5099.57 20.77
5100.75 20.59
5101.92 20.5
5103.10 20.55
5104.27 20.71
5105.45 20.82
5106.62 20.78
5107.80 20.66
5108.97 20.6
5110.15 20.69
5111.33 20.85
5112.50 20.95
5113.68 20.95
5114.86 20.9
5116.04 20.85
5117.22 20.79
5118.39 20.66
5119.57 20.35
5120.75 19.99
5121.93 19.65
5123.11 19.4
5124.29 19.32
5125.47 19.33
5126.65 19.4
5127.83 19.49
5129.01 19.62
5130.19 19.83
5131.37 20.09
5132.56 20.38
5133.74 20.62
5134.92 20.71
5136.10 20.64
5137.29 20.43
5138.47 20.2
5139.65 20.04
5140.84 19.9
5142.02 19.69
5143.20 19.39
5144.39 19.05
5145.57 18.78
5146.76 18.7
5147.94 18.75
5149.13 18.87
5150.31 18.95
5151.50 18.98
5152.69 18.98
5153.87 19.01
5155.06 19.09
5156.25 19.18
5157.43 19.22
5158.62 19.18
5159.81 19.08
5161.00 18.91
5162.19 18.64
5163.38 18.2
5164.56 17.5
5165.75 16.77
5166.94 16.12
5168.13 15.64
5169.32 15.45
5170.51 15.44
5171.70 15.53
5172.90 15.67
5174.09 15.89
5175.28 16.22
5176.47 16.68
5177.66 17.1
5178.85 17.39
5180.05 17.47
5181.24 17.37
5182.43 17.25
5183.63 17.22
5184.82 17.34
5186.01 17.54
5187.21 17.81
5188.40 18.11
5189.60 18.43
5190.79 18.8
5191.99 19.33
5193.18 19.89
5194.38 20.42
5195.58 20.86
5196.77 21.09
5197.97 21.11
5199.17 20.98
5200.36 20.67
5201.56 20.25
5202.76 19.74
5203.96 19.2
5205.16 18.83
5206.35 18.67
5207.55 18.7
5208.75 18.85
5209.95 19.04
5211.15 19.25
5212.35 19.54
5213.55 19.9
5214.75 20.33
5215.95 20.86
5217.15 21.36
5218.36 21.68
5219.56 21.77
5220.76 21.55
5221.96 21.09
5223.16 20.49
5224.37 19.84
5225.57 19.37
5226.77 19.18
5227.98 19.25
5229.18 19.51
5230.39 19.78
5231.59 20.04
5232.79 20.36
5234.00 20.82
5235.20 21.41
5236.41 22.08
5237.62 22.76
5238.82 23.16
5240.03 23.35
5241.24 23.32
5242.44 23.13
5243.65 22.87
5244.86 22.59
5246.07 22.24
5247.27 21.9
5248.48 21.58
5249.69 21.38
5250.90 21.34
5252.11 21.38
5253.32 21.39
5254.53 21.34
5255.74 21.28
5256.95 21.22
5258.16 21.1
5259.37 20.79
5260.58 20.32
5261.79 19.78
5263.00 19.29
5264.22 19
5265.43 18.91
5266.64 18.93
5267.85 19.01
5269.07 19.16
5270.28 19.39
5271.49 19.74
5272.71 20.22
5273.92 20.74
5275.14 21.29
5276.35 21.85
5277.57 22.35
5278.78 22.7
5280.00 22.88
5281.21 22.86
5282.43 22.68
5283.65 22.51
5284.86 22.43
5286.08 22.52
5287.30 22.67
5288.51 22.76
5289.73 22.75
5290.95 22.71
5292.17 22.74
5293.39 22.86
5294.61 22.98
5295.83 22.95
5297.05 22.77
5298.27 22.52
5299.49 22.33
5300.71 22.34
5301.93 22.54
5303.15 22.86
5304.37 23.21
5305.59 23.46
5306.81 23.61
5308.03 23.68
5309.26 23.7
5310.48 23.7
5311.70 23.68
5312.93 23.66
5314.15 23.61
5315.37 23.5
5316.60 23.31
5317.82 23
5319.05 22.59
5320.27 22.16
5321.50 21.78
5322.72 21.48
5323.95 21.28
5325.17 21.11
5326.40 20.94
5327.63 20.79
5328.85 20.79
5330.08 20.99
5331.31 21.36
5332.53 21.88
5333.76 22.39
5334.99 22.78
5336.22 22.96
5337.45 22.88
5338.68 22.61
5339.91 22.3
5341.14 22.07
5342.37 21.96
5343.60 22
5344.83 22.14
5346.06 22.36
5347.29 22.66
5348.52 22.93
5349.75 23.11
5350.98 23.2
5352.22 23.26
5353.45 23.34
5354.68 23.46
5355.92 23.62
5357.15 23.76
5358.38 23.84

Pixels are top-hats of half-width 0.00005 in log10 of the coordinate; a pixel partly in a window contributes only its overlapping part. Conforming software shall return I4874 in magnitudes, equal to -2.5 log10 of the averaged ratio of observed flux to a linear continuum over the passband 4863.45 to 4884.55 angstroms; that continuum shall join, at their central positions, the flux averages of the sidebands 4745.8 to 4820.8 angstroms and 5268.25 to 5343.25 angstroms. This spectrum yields 0.10 mag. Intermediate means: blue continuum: 21.4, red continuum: 22.3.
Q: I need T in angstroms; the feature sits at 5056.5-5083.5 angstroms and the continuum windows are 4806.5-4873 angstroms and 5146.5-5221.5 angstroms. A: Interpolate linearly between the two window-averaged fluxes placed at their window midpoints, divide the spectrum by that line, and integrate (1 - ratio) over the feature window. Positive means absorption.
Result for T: -2.17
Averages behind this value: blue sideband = 20.4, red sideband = 18.7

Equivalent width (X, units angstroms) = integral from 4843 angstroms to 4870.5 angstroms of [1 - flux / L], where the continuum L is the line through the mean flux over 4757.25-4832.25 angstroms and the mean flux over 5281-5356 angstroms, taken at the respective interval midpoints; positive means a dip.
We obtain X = 3.2 angstroms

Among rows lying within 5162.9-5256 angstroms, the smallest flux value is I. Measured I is 15.44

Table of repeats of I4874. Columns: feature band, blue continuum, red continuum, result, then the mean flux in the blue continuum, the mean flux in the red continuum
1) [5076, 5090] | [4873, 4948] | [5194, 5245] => 0.07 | 21.9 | 20.7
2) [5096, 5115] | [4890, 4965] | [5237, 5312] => 0.06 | 22.3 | 21.9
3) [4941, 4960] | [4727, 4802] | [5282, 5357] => -0.05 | 21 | 22.6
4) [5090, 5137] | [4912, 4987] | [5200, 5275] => 0.03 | 21.8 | 20.6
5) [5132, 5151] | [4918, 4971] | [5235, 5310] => 0.12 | 22.2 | 21.9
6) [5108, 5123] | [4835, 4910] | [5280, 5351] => 0.06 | 20.6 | 22.6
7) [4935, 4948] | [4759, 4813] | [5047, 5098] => -0.10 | 21.4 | 20.8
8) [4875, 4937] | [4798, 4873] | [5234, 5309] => -0.05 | 20.6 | 21.8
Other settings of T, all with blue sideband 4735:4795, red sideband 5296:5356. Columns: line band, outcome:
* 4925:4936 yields -0.5 angstroms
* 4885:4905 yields -1.1 angstroms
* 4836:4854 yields 0.4 angstroms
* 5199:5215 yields 2.0 angstroms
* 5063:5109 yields 2.6 angstroms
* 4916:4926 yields 0.3 angstroms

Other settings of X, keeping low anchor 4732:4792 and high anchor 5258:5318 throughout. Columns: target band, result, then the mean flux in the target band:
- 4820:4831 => -0.4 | 21.7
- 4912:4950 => -1.8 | 22.2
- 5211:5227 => 1.0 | 20.5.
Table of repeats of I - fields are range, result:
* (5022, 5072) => 18.67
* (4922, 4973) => 20.62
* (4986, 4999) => 20.16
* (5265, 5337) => 18.91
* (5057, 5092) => 19.26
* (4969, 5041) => 18.47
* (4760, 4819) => 19.81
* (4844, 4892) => 17.51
